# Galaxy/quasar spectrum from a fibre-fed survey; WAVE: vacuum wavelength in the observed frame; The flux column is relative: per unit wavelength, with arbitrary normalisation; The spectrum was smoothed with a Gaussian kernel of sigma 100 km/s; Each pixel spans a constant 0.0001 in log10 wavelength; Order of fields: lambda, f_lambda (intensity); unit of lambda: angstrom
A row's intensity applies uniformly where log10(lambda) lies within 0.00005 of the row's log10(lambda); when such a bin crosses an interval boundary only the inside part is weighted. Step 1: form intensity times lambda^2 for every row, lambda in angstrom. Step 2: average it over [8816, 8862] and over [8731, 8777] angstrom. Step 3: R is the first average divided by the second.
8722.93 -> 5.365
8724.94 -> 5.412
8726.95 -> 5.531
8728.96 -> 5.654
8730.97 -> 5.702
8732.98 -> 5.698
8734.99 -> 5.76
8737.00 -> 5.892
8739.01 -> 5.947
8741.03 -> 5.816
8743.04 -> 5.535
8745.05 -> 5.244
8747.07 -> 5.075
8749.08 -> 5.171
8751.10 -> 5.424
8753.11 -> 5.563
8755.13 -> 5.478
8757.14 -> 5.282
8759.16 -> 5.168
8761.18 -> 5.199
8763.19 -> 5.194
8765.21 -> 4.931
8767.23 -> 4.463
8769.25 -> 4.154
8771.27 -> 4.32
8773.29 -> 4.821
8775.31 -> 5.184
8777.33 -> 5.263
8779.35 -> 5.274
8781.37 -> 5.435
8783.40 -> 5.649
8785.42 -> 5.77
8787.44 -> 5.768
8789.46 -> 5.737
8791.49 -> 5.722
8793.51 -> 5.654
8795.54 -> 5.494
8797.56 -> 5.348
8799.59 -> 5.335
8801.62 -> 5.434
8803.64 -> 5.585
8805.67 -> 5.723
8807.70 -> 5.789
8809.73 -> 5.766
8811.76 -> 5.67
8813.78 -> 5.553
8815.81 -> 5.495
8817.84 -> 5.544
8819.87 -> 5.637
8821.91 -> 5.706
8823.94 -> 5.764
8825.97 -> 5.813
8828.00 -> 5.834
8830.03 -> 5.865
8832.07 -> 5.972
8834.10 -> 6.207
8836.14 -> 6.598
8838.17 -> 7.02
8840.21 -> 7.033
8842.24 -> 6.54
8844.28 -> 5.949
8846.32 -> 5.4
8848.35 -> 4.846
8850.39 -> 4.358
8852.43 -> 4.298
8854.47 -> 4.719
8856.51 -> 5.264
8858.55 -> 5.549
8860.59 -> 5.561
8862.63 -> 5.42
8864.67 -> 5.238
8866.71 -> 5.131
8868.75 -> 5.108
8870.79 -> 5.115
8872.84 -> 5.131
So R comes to 1.11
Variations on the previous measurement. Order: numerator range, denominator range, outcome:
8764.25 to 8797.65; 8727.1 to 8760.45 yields 0.96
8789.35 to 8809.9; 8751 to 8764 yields 1.06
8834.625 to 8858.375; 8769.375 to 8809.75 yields 1.06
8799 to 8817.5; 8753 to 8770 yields 1.12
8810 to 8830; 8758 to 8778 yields 1.18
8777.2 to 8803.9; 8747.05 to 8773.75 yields 1.11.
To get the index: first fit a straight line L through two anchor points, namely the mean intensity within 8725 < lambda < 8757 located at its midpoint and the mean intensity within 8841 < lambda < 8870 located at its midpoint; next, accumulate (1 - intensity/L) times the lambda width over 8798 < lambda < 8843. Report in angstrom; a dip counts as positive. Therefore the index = -4.6 angstrom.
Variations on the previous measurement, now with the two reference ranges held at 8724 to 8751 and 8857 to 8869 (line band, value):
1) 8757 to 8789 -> 2.2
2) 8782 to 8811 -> -0.9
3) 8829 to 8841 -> -2.3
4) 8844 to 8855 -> 1.0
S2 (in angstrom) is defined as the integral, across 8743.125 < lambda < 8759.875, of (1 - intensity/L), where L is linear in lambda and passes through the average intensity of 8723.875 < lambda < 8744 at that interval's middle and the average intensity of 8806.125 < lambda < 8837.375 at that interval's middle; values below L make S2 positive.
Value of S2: 1.2 angstrom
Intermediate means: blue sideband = 5.69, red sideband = 5.82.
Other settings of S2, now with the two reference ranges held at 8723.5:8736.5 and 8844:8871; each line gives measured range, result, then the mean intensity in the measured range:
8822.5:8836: -1.8 angstrom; 5.95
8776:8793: -0.5 angstrom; 5.57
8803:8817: -0.9 angstrom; 5.66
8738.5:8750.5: 0.3 angstrom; 5.44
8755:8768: 1.0 angstrom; 5.09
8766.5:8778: 1.6 angstrom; 4.69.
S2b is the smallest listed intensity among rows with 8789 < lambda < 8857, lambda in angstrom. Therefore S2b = 4.298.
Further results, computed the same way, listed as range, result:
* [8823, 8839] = 5.764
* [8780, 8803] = 5.335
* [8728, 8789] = 4.154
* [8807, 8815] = 5.553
